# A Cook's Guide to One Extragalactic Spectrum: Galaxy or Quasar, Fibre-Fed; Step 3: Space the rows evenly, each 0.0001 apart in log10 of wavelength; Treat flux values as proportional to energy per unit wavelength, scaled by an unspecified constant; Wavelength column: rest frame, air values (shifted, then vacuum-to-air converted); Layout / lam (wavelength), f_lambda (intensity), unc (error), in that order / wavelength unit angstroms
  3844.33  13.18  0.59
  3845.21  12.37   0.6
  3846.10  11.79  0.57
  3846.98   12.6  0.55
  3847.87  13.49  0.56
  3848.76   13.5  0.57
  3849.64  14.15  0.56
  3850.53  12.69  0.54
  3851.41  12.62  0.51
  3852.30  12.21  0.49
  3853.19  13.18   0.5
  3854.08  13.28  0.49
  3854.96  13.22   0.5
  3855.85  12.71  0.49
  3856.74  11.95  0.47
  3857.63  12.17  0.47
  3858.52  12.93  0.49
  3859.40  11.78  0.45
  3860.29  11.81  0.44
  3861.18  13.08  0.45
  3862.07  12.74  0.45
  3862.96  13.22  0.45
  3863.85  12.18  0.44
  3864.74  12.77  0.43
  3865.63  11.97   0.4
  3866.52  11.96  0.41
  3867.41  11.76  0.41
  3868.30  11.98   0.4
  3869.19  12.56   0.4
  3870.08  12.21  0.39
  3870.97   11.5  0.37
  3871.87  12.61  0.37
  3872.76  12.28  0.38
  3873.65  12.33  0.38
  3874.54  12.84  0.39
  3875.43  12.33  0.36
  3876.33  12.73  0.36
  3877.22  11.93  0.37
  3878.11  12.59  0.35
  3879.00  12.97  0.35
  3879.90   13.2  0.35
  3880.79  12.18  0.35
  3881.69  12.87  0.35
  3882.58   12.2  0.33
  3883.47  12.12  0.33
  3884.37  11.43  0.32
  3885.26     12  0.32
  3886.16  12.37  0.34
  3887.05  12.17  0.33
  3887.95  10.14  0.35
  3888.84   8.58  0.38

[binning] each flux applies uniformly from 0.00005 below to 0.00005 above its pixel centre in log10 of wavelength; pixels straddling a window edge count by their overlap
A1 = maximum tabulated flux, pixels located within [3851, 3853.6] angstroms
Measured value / 13.18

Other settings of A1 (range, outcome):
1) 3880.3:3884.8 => 12.87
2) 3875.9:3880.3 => 13.2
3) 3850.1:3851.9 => 12.69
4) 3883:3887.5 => 12.37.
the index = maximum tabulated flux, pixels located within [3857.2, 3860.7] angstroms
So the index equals 12.93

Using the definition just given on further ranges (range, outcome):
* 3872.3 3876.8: 12.84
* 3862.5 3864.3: 13.22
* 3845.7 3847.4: 12.6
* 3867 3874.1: 12.61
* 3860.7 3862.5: 13.08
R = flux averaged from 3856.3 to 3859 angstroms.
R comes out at 12.4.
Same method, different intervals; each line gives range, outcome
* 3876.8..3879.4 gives 12.5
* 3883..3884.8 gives 11.8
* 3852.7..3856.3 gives 13.1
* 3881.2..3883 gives 12.5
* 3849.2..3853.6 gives 13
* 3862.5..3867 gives 12.4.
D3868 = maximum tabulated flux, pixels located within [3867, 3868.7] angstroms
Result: 11.98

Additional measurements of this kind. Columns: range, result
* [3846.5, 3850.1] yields 14.15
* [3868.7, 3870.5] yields 12.56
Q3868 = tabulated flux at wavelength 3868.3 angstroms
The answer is 11.98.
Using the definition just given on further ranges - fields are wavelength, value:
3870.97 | 11.5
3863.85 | 12.18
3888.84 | 8.58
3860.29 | 11.81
